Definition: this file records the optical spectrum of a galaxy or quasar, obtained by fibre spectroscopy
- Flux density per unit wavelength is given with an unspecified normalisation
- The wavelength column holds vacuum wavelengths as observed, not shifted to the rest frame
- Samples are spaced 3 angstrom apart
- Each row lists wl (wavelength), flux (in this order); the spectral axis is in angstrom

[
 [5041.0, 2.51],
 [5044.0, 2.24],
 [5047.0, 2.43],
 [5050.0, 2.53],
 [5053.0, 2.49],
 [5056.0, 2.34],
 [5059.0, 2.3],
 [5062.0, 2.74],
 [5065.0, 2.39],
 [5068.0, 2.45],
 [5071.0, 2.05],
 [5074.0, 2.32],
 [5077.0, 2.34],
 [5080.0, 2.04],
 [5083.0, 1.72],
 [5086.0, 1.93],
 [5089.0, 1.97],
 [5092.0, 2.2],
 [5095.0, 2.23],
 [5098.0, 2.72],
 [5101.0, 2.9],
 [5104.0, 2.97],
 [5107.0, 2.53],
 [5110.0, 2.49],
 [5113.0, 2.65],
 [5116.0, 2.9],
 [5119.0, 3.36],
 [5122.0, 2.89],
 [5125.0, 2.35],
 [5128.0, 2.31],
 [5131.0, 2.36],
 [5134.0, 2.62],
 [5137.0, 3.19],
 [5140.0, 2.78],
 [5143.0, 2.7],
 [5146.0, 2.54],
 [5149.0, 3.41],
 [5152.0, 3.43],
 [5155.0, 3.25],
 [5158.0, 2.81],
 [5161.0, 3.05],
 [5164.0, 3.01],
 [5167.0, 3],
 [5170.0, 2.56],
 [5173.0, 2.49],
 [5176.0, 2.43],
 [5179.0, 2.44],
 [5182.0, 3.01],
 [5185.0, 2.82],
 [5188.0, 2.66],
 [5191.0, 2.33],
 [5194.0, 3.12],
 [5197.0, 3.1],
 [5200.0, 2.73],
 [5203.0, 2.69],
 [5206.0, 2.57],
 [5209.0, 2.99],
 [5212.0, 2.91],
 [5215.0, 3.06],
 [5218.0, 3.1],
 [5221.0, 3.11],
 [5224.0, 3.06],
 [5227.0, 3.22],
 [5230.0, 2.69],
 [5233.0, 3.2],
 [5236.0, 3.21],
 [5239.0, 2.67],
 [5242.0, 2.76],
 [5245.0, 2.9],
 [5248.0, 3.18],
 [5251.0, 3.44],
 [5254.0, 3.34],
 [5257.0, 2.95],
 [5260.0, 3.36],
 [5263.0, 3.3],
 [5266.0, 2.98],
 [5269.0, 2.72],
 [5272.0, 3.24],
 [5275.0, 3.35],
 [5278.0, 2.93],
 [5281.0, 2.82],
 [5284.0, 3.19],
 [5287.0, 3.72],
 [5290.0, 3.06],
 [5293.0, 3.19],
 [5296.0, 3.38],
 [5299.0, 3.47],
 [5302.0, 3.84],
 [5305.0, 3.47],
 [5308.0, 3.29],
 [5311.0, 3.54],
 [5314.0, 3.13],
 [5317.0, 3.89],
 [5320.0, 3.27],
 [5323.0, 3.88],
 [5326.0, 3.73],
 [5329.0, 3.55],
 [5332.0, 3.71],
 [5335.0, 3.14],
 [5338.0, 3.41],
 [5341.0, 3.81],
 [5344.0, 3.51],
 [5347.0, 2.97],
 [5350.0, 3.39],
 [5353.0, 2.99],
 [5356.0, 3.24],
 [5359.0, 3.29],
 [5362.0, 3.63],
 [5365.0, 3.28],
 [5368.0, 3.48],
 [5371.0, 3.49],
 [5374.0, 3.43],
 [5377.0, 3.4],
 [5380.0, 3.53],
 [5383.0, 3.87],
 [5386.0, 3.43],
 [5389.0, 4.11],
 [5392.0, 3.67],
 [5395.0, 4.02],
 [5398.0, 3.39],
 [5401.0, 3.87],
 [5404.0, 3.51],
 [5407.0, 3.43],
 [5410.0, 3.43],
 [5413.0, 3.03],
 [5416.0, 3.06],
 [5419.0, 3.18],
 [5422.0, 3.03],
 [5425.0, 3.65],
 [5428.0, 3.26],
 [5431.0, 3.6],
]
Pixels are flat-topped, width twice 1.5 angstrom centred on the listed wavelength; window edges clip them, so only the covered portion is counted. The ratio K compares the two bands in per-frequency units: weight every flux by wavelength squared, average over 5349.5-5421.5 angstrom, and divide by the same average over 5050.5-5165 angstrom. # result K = 1.48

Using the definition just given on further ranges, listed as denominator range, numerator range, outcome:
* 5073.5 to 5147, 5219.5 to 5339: 1.38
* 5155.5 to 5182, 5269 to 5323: 1.27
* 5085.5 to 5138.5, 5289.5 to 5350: 1.44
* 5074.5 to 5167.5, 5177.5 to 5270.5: 1.16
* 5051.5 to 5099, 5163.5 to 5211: 1.27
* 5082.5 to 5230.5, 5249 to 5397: 1.32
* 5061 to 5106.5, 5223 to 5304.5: 1.45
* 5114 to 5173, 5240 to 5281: 1.13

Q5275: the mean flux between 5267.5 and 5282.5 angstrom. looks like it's 3.01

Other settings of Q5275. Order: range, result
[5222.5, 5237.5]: 3.08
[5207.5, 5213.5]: 2.95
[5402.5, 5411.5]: 3.46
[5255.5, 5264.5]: 3.2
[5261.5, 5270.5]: 3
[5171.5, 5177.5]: 2.46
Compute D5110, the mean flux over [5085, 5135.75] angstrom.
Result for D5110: 2.56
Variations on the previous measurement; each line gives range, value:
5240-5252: 3.04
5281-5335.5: 3.46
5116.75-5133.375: 2.66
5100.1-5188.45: 2.8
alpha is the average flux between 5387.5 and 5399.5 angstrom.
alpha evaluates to 3.8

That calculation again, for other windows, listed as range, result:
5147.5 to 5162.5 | 3.19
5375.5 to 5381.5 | 3.46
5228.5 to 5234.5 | 2.95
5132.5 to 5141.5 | 2.86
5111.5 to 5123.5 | 2.95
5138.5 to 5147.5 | 2.67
